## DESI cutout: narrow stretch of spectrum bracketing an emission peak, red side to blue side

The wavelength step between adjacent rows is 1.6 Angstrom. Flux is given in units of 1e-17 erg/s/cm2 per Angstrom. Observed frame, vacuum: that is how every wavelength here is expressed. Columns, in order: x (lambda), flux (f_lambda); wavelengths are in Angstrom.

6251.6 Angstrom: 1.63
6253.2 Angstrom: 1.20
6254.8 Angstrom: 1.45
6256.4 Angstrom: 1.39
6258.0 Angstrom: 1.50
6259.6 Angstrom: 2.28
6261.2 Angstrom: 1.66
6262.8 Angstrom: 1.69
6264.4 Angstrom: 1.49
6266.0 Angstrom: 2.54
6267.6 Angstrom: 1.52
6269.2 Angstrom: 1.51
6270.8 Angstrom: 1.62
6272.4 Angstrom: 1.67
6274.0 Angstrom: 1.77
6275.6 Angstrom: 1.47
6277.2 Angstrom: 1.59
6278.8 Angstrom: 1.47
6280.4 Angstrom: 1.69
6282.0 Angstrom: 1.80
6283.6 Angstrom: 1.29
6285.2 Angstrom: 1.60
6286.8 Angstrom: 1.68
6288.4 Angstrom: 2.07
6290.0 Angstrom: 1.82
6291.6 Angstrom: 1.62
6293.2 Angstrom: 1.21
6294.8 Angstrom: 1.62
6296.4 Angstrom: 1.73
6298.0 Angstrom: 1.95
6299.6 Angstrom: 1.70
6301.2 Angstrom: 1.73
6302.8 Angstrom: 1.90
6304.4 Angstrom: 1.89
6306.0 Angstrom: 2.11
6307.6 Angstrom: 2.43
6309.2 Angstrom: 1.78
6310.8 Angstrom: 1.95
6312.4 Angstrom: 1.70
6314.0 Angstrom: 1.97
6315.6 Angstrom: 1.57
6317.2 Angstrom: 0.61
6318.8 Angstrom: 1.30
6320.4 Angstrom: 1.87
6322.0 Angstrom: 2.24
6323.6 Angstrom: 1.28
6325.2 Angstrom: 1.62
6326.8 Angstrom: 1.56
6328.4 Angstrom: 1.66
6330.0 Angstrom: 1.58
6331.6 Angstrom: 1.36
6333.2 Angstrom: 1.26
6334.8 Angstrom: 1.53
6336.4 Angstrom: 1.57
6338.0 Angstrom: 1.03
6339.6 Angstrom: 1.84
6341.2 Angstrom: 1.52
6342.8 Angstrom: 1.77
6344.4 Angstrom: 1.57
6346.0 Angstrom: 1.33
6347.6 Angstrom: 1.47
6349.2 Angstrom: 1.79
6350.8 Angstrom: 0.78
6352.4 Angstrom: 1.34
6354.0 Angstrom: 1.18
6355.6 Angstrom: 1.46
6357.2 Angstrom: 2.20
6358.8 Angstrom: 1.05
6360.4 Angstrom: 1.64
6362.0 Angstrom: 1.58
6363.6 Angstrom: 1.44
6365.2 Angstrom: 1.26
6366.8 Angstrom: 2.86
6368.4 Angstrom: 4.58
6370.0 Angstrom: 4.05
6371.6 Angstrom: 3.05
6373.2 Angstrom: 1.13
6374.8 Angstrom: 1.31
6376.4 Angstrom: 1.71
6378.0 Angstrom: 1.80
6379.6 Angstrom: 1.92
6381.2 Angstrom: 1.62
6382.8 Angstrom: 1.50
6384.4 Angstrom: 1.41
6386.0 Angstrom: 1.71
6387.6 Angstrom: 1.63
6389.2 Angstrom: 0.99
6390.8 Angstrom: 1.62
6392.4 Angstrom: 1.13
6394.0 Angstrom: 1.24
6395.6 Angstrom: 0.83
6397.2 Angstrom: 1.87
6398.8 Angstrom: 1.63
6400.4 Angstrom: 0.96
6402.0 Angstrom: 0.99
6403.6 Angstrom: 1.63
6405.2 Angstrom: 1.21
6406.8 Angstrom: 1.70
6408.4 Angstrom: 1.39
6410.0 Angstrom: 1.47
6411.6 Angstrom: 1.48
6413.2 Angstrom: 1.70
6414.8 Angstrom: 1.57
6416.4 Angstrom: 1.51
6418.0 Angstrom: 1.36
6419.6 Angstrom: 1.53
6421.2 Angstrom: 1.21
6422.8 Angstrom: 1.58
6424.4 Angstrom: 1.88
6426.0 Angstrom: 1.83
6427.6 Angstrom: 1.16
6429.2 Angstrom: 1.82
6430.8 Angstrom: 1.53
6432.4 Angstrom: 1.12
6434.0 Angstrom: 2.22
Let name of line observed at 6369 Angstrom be [O III] 5007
